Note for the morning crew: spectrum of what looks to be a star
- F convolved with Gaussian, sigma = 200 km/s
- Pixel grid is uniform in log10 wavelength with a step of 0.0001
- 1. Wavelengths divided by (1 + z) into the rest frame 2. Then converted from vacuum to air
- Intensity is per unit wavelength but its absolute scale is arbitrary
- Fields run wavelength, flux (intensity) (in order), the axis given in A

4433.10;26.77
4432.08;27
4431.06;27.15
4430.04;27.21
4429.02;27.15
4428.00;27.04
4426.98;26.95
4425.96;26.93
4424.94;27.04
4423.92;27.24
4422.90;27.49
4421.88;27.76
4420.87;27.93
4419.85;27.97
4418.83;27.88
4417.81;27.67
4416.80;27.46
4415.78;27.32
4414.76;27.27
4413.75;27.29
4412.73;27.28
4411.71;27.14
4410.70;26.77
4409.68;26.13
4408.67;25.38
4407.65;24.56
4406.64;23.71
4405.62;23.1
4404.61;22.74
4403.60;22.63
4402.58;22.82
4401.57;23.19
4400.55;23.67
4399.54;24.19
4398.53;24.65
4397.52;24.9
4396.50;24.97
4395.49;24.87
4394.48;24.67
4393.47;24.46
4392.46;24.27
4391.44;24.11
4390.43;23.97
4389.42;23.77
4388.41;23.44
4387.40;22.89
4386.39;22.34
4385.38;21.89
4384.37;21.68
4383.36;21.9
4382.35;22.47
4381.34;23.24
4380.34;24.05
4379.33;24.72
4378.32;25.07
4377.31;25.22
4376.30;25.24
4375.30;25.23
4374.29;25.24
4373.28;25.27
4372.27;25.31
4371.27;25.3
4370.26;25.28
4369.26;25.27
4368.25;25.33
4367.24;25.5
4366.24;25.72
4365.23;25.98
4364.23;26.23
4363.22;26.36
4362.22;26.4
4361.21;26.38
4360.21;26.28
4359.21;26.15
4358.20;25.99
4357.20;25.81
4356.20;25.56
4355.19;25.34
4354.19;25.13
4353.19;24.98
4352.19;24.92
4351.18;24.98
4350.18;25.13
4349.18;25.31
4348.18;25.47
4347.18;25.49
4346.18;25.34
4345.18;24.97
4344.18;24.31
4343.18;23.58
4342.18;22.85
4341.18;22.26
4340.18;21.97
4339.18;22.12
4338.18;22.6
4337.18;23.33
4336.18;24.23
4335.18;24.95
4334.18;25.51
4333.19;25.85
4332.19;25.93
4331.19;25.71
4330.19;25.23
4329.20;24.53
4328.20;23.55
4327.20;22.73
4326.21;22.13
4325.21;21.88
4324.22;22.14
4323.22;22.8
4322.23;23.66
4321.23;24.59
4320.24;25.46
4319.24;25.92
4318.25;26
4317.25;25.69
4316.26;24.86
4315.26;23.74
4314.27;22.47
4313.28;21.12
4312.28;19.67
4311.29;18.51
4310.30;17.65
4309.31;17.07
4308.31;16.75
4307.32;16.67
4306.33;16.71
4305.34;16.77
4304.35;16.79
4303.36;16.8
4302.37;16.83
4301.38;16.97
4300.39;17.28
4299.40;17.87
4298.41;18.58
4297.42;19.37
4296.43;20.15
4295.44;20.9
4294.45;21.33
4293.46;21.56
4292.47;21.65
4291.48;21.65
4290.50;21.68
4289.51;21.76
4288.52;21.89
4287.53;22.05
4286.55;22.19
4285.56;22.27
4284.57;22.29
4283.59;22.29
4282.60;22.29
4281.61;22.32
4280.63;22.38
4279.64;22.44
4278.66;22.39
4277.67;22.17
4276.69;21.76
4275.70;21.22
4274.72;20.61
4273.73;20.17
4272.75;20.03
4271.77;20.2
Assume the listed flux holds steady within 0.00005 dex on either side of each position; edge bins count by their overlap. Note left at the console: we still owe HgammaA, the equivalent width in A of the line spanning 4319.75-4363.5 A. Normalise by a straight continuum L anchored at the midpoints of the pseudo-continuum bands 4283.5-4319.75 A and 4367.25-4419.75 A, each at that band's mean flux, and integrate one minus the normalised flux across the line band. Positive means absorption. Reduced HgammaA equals -4.5 A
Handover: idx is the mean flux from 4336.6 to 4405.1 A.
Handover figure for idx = 24.4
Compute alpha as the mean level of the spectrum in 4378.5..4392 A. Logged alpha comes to 23.2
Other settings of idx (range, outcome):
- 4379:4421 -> 24.7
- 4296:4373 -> 23.1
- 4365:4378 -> 25.4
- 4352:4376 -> 25.6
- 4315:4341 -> 24.1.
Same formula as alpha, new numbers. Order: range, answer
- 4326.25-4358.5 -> 24.5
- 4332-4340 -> 24.2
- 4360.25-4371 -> 25.8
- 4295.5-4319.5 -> 19.6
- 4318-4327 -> 23.8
